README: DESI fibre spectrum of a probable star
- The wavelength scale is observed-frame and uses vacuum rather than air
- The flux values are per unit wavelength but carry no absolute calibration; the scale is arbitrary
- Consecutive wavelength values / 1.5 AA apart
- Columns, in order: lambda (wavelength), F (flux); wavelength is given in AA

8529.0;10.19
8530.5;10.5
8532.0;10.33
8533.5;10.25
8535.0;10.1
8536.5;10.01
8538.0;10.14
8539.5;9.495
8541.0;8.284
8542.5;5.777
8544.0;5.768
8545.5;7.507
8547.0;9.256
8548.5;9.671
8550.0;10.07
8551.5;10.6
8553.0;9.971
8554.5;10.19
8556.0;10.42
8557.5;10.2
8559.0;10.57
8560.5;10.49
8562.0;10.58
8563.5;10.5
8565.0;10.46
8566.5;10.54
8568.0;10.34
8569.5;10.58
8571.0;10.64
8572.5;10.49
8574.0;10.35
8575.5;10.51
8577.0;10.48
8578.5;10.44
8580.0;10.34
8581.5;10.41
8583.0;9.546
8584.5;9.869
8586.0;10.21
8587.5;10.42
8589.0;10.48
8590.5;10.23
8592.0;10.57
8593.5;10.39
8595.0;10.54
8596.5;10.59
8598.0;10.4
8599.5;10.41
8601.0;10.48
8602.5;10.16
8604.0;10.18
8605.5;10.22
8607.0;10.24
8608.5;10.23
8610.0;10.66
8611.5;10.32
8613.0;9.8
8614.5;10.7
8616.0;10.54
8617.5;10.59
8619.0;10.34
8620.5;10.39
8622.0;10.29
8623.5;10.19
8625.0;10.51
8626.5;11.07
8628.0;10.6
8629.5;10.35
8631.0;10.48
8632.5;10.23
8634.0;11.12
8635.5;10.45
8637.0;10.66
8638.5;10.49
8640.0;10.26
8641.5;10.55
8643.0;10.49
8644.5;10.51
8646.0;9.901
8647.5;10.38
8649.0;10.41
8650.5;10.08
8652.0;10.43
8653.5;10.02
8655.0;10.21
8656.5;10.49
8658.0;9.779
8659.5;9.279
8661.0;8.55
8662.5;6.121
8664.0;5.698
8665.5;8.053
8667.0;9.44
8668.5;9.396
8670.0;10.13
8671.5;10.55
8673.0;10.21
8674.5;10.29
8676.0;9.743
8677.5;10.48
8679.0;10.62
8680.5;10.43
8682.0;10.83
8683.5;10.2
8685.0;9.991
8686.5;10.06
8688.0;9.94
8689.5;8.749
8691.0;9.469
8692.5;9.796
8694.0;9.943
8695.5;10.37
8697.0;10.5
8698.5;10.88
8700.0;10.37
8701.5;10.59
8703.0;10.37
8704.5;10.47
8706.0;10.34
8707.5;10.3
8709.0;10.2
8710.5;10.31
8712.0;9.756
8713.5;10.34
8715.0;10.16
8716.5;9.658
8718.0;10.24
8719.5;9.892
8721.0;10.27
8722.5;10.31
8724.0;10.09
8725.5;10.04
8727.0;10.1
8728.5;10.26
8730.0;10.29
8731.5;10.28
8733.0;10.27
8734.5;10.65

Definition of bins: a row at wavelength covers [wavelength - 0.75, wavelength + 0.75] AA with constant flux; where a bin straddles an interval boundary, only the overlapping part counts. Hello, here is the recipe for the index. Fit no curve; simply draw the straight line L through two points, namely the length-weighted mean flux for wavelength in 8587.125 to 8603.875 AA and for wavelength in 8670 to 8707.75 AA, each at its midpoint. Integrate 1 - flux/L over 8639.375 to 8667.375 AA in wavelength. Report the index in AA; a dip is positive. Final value 2.1 AA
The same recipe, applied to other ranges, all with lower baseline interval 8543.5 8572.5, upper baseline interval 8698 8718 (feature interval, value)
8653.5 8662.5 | 0.7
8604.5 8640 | -1.2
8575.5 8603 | -0.8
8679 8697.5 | 0.4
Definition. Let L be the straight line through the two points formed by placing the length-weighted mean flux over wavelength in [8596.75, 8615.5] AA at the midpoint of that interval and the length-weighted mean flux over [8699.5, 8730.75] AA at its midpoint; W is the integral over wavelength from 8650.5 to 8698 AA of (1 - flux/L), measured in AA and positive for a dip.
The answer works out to 2.6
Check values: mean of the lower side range 10.3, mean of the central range 9.68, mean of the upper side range 10.2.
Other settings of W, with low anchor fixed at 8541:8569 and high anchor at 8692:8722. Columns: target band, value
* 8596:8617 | -1.2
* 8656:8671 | 2.0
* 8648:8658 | -0.2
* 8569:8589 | -1.3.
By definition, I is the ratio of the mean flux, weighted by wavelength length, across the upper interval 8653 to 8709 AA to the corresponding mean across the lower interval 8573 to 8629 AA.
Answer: 0.95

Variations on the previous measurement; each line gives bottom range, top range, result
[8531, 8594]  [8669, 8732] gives 1.02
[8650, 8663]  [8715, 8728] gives 1.06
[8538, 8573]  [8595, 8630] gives 1.08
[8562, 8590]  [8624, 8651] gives 1.01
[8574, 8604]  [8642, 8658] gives 0.99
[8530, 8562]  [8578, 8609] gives 1.08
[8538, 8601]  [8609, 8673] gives 1.00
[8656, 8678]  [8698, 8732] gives 1.11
